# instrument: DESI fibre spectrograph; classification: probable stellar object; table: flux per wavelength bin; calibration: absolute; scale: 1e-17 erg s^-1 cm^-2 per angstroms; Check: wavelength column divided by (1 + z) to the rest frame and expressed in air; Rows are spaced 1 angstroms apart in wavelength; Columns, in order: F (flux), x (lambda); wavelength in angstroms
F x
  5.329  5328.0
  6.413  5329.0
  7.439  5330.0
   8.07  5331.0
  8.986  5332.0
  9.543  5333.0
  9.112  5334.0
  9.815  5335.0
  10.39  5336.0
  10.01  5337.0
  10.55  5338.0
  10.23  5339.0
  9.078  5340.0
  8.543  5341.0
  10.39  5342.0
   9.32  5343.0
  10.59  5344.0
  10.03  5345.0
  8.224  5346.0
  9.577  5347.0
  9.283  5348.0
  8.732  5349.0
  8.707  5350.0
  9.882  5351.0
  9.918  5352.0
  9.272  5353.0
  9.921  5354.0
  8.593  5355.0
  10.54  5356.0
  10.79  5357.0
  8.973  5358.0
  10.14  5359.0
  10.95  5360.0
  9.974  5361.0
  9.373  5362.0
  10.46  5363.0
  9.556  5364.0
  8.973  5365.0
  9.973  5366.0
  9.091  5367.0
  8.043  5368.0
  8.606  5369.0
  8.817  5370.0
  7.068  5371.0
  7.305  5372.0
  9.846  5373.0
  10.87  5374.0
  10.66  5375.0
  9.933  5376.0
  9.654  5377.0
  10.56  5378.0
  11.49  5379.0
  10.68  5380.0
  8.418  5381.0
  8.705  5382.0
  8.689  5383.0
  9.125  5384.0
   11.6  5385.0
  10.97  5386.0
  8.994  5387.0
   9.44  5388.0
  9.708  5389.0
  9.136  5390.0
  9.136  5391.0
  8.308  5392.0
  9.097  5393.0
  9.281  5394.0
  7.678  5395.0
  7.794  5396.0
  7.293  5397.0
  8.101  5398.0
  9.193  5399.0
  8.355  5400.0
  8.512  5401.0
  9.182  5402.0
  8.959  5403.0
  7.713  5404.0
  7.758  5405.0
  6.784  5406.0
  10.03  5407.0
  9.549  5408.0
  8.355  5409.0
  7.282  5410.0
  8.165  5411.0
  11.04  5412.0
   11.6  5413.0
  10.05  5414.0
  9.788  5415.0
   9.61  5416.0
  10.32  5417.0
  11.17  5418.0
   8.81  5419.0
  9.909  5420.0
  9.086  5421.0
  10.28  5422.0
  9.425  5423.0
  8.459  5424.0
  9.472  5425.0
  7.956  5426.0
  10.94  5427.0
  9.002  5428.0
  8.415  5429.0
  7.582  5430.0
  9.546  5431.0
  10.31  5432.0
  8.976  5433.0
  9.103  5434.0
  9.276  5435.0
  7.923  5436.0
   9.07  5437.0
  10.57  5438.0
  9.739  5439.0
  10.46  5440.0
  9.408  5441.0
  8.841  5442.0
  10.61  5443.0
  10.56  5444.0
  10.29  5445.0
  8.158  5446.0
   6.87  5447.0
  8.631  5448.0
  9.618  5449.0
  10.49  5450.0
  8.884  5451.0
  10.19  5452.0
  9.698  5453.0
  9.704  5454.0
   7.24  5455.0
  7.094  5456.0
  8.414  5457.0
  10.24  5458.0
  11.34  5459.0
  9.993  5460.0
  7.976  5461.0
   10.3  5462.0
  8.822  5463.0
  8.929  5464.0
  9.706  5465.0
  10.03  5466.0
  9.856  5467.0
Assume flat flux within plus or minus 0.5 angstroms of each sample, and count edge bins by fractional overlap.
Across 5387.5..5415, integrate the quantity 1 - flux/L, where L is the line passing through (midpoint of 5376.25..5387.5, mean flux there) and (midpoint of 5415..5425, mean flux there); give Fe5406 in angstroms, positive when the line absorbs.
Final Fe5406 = 2.7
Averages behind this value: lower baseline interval 9.9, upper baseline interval 9.67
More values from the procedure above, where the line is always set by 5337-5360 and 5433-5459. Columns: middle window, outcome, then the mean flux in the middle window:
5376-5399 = 0.5 angstroms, 9.28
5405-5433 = 0.1 angstroms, 9.33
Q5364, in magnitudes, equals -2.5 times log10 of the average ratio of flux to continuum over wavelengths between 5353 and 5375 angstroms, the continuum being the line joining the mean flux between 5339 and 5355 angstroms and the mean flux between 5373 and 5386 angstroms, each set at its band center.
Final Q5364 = 0.03 mag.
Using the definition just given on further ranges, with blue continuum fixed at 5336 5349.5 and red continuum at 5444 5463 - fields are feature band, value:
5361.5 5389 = 0.00 mag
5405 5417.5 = 0.00 mag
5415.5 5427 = -0.03 mag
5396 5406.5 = 0.15 mag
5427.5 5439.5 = 0.02 mag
